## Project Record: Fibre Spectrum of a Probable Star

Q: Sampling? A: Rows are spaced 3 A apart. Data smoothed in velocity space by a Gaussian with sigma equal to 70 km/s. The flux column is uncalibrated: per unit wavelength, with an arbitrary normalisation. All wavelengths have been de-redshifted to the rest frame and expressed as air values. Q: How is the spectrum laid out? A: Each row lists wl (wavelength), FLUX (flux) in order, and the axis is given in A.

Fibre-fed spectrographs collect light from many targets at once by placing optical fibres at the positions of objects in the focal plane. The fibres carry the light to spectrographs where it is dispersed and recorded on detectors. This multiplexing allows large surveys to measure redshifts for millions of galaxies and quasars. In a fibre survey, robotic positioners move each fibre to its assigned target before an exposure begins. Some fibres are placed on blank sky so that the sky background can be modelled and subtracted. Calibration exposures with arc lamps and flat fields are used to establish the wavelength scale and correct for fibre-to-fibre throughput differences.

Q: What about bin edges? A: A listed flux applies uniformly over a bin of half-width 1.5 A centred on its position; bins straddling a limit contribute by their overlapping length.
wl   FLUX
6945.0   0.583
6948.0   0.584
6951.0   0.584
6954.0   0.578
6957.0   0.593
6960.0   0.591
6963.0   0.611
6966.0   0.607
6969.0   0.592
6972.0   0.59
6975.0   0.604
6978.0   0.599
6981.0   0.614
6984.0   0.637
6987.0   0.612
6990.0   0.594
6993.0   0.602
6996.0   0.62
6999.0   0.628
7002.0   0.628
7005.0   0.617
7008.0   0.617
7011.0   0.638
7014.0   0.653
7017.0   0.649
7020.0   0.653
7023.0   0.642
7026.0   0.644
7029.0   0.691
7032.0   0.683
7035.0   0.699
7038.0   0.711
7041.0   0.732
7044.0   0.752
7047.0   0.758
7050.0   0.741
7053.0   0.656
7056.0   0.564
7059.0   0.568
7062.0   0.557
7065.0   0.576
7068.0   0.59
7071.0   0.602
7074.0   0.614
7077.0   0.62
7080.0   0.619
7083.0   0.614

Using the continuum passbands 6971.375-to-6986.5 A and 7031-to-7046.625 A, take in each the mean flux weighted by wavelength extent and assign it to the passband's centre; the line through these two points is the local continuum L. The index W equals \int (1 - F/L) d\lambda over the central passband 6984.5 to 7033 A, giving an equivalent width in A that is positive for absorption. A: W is 2.1 A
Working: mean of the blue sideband 0.61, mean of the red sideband 0.72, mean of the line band 0.635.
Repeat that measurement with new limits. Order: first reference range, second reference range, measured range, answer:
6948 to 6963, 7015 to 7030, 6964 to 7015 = 0.6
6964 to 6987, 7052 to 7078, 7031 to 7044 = -2.5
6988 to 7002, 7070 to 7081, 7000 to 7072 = -4.4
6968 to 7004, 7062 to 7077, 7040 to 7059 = -2.9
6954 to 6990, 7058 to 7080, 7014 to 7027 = -1.1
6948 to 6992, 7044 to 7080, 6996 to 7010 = -0.3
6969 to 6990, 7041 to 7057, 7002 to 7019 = 0.4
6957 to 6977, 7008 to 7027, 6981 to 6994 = 0.1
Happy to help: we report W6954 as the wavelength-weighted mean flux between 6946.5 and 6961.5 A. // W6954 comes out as 0.586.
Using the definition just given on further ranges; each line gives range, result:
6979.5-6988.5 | 0.621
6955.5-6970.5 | 0.599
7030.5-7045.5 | 0.715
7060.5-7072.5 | 0.581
